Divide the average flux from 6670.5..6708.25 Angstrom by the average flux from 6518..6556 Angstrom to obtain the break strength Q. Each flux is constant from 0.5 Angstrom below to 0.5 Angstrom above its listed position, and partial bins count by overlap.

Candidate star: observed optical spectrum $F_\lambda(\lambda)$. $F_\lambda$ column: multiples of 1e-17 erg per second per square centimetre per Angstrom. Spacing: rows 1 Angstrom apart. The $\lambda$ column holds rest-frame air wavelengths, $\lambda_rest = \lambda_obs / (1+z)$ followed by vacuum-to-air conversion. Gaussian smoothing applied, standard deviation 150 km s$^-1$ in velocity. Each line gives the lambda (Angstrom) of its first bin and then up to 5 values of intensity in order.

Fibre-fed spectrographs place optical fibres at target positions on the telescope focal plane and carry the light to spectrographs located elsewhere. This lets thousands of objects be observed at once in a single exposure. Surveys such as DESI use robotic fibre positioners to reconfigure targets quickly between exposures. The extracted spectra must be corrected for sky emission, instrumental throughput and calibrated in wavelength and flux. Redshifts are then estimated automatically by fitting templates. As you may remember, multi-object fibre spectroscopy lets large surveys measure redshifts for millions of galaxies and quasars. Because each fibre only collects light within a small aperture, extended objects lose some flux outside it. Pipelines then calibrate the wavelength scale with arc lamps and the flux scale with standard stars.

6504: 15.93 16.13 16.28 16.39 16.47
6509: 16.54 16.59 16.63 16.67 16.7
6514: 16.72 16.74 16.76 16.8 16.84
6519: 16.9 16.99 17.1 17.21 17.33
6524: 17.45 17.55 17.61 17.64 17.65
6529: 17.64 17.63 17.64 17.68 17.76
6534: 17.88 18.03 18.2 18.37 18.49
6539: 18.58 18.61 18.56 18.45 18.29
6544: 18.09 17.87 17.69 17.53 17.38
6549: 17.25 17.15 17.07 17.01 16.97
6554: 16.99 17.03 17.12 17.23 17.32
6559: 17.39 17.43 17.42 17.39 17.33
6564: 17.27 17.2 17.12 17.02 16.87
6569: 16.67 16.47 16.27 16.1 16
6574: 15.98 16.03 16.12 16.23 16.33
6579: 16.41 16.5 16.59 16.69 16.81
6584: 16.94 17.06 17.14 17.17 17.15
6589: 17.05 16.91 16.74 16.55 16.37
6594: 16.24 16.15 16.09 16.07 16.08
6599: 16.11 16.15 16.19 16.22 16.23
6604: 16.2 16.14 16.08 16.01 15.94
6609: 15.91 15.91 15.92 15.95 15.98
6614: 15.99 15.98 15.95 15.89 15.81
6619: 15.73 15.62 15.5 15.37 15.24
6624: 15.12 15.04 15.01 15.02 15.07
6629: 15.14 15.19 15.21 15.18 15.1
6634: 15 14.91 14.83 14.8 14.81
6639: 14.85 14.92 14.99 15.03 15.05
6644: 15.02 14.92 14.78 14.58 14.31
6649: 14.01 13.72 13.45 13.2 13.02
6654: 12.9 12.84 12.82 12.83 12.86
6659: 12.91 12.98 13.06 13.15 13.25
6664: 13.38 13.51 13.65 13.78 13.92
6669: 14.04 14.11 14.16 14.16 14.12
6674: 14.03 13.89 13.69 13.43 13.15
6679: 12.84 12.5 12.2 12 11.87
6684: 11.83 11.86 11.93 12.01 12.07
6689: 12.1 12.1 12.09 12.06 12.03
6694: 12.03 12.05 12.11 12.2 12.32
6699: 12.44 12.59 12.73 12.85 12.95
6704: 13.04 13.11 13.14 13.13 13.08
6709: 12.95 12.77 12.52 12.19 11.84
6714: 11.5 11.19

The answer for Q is 0.72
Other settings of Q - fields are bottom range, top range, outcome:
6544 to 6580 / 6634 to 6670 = 0.82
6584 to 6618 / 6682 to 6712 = 0.76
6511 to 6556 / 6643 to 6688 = 0.76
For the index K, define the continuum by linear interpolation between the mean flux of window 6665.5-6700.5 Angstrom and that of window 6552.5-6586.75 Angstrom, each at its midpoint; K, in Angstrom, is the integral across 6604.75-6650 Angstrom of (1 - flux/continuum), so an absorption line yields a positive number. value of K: -1.61 Angstrom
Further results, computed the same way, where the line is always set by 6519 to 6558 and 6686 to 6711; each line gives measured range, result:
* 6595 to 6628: -1.15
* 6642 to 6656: 0.11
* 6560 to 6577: -0.04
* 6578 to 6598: -0.75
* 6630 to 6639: -0.27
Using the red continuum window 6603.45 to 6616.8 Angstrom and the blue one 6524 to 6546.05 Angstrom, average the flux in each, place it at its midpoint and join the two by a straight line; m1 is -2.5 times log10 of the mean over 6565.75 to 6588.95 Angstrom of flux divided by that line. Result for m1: 0.02 mag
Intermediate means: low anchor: 18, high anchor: 16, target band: 16.6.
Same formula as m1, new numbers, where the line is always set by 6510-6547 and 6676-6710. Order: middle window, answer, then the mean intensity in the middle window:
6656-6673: -0.011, 13.5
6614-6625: -0.062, 15.6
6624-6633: -0.047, 15.1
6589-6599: -0.057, 16.4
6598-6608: -0.061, 16.1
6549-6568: -0.036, 17.2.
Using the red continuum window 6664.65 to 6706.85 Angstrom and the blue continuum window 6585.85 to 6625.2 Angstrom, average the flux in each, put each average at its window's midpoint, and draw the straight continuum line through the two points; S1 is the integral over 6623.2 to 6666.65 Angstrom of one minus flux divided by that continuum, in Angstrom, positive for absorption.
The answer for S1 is 0.8 Angstrom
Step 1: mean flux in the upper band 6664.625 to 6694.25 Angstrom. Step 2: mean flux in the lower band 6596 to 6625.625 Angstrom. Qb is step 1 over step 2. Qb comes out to 0.81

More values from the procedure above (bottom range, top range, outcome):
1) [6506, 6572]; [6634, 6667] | 0.80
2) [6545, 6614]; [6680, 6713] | 0.74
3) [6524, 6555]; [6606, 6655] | 0.85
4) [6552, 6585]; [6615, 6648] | 0.90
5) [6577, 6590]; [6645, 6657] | 0.81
